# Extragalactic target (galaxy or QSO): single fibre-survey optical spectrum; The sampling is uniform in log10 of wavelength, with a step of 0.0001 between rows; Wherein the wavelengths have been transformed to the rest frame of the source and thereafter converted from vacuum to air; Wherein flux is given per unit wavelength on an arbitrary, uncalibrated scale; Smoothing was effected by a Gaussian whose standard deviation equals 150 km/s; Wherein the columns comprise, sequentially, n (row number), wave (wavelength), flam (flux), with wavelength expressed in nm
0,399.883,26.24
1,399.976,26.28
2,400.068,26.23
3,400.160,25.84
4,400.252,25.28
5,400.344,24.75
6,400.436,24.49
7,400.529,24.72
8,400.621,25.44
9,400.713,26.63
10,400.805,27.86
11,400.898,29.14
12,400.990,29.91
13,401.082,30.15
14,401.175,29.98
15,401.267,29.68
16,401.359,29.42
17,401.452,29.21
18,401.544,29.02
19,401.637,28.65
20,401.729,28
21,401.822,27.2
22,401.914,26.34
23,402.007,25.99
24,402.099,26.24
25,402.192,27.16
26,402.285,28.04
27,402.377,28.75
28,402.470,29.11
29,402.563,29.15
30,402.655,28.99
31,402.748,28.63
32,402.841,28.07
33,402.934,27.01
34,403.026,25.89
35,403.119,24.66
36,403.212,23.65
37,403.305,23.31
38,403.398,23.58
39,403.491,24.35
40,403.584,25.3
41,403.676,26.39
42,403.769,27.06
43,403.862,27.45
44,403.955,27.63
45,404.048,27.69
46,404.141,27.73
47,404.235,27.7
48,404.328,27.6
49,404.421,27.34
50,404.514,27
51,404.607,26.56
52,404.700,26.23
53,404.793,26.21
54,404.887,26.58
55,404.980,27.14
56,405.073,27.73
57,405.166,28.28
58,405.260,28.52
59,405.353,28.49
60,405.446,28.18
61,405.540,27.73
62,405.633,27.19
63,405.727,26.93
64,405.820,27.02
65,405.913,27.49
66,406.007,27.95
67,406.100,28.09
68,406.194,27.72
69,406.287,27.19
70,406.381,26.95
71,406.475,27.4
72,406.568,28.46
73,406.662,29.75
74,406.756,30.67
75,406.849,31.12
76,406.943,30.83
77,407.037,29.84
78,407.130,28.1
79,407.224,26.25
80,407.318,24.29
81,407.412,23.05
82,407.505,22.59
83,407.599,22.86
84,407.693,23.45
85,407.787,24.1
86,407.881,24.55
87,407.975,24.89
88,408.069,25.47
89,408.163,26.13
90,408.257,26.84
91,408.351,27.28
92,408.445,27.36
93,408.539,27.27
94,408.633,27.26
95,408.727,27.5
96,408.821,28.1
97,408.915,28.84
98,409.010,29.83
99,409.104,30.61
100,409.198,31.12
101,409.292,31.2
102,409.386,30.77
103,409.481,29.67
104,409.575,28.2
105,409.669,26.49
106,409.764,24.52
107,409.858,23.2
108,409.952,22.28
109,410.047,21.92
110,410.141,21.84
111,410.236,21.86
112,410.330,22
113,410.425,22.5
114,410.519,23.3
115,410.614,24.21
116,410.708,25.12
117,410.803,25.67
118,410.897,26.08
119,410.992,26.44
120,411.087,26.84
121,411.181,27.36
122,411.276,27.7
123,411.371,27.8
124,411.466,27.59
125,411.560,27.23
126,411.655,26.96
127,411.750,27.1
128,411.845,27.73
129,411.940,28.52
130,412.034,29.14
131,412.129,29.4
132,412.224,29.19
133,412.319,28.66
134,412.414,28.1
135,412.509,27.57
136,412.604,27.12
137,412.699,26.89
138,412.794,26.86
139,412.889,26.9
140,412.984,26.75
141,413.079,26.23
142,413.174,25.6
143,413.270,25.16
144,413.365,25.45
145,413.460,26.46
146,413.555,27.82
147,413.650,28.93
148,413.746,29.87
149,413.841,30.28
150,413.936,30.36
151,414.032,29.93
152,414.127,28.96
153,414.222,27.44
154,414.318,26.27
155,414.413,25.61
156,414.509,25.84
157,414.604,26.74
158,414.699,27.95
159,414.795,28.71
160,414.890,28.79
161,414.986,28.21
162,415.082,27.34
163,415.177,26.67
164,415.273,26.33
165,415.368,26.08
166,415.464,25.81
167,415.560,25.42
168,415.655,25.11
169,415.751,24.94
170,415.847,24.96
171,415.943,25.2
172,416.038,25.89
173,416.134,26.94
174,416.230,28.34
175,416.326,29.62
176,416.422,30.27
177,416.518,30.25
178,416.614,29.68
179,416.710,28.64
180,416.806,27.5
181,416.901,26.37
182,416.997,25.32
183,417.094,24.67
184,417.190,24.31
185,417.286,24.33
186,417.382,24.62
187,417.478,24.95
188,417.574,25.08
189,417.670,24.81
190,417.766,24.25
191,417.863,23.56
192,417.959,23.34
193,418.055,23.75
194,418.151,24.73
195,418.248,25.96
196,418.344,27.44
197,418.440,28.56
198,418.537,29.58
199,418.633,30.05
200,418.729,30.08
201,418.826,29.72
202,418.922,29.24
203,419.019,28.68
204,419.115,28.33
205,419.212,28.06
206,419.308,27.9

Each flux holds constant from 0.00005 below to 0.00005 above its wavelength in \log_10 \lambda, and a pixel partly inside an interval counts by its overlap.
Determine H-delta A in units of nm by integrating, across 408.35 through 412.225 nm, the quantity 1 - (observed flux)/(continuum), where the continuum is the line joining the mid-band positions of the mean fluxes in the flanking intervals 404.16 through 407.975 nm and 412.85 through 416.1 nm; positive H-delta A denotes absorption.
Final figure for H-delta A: 0.043 nm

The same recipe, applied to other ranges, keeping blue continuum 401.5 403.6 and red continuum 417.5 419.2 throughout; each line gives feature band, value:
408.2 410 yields -0.063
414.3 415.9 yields 0.021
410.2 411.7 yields 0.072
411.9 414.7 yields -0.082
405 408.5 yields -0.025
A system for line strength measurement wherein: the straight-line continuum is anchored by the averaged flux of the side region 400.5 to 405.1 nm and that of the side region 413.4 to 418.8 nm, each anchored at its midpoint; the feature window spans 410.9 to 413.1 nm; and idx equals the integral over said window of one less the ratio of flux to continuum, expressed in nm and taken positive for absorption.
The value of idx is -0.04 nm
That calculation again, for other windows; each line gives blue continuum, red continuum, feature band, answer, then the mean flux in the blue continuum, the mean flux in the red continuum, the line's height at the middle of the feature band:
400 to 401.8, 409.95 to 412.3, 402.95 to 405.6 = 0.04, 27.6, 25.9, 27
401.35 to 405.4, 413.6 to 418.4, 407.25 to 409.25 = 0.05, 27.1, 26.7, 27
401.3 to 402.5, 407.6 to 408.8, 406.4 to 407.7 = -0.04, 27.9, 25.9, 26.3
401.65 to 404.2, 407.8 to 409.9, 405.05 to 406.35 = -0.03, 26.8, 27.6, 27.2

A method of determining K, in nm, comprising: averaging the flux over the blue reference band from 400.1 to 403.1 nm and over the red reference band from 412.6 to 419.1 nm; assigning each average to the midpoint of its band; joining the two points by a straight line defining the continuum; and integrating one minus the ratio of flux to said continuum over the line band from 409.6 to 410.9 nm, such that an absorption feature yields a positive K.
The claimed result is 0.171 nm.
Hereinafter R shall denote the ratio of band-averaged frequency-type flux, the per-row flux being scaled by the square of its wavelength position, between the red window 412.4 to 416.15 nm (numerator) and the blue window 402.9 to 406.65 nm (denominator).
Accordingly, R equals 1.05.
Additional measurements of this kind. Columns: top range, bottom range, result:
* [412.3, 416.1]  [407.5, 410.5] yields 1.07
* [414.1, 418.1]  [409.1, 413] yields 1.01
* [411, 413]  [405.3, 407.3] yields 1.01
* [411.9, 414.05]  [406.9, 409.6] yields 1.05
